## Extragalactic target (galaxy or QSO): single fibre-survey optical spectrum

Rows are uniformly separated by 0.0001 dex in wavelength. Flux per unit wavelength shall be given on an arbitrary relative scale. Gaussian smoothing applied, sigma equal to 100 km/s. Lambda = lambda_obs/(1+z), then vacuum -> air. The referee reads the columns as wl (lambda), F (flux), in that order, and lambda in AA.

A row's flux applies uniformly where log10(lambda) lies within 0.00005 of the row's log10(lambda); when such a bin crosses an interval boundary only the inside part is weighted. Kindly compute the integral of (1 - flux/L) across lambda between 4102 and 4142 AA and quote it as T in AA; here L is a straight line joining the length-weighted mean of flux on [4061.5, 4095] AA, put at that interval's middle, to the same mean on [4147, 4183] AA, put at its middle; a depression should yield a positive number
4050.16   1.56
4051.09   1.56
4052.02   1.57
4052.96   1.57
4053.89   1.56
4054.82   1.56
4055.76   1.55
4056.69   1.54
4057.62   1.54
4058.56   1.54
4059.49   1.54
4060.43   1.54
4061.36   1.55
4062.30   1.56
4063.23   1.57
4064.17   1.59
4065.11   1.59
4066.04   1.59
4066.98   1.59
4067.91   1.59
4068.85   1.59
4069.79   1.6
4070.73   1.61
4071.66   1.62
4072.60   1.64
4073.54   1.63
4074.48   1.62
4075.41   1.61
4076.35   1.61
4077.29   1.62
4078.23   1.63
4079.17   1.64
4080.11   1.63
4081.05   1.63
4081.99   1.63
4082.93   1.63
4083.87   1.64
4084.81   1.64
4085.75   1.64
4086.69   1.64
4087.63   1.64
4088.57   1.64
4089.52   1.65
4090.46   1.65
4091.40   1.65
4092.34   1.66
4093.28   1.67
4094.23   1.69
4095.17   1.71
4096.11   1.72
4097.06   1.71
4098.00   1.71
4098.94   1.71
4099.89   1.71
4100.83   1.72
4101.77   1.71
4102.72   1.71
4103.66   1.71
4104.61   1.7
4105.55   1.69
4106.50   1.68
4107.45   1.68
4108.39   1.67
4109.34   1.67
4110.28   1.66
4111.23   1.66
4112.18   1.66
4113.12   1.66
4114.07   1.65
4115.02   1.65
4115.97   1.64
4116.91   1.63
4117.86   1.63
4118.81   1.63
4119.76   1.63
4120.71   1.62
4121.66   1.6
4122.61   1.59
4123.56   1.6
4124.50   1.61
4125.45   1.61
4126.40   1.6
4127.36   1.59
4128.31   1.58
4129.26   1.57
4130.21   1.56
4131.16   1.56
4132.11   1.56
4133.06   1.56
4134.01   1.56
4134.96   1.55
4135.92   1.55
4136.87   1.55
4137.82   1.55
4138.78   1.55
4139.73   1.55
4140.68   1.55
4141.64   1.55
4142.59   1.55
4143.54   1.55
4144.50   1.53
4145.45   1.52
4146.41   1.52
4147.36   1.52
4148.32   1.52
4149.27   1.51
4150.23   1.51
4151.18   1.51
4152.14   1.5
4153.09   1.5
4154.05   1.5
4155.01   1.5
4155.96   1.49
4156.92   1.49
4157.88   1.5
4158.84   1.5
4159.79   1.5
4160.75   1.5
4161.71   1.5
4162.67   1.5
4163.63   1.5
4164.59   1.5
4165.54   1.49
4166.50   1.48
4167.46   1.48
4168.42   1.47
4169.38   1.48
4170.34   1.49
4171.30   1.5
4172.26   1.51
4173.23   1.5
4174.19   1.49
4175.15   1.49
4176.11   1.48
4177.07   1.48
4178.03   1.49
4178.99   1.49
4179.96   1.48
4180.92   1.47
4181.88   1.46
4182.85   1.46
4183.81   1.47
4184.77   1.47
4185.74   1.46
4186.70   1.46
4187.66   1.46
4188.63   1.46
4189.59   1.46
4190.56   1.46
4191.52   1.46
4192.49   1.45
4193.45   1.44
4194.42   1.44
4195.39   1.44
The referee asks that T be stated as -1.4 AA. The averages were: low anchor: 1.62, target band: 1.61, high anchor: 1.49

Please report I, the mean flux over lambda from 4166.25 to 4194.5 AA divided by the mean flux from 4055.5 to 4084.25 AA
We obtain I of 0.9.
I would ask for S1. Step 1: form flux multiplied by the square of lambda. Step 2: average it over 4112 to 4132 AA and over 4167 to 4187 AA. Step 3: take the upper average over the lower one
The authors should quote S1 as 0.94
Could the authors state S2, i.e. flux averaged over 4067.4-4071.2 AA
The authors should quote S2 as 1.6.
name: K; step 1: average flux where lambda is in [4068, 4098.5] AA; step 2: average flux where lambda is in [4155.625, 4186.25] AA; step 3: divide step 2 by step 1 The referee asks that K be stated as 0.9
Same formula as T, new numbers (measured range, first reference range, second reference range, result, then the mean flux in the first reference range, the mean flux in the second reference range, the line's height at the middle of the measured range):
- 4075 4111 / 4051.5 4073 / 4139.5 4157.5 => -2.6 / 1.57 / 1.52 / 1.55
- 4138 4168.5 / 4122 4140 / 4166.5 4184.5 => 0.3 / 1.57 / 1.48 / 1.53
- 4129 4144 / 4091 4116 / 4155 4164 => 0.2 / 1.68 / 1.5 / 1.57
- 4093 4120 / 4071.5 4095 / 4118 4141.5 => -1.2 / 1.64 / 1.58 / 1.61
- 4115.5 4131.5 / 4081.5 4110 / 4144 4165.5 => -0.1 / 1.68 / 1.51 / 1.6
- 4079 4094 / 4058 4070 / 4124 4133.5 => -0.7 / 1.57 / 1.58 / 1.57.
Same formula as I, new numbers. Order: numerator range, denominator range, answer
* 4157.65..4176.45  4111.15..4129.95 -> 0.92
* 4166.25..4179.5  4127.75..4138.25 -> 0.95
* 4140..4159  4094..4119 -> 0.90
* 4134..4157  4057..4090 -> 0.95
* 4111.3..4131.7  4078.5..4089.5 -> 0.99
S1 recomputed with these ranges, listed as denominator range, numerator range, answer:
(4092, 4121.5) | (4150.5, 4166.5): 0.92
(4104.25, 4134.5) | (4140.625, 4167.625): 0.95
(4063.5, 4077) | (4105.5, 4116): 1.06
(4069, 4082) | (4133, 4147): 0.98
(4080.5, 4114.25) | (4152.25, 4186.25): 0.92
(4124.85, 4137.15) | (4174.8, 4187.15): 0.96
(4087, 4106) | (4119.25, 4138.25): 0.95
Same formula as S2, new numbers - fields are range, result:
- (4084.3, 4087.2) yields 1.64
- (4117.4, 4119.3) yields 1.63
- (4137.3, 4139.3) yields 1.55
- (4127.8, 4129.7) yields 1.58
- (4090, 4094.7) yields 1.66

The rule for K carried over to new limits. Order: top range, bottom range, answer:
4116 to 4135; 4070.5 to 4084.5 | 0.98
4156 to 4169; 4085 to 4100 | 0.89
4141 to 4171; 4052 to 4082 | 0.95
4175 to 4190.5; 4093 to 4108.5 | 0.86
